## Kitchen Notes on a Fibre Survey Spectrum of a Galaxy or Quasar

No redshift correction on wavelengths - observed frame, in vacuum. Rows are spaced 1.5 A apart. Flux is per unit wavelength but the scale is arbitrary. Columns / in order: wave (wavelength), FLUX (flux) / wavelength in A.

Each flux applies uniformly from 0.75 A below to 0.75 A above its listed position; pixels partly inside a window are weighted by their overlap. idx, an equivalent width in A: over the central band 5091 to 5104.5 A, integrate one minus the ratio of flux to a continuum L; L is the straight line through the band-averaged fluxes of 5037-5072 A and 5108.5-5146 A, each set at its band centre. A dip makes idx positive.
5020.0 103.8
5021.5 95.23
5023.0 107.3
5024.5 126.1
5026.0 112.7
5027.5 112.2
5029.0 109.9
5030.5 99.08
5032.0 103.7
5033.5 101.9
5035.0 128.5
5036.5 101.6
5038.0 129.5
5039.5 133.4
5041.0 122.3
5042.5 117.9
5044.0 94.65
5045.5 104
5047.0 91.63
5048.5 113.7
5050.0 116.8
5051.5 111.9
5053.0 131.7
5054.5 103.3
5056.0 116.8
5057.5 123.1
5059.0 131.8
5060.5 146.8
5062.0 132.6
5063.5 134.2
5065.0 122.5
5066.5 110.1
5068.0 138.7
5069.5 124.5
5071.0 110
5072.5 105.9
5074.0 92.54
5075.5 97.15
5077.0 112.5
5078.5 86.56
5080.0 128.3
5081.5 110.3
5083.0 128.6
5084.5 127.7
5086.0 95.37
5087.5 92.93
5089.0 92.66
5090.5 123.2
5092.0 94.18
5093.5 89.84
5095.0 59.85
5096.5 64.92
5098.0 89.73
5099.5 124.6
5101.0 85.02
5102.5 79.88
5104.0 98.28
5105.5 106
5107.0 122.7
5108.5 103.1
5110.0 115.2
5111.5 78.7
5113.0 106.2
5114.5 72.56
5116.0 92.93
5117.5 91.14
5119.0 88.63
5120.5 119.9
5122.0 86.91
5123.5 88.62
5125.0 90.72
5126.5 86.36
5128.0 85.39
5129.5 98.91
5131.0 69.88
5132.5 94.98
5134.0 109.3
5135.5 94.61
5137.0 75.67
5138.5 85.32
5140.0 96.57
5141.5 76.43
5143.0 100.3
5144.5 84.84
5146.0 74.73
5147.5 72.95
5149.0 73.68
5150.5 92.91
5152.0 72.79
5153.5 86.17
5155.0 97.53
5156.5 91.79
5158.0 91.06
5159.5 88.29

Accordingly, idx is 1.96 A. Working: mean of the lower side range 120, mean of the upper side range 91.2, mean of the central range 87.8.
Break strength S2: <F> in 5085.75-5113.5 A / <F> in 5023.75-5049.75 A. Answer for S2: 0.9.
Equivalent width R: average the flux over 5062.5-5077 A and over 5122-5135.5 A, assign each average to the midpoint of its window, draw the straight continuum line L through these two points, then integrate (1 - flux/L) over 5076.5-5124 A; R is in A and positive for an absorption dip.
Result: 1.75 A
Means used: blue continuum 115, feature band 98.6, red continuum 90.5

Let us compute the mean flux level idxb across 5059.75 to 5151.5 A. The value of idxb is 98.9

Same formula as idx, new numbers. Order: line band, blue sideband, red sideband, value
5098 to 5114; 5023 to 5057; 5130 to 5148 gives -0.9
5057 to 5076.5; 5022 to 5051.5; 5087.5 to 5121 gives -3.0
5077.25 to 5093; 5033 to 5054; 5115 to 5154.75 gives -0.8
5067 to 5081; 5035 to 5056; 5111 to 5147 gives -0.7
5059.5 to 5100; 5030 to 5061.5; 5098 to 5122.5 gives -0.8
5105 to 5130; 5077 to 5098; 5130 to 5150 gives -1.2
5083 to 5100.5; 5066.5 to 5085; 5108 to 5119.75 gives 1.3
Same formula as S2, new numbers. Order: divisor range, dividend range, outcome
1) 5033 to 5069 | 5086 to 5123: 0.80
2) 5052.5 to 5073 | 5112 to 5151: 0.72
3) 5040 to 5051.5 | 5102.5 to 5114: 0.93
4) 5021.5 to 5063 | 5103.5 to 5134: 0.82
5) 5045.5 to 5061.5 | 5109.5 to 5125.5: 0.79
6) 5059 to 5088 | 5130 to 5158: 0.74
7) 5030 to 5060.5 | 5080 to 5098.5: 0.86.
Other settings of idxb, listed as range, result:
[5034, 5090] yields 115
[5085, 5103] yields 91.7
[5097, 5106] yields 96.1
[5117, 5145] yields 90.8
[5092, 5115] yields 93.4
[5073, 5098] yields 99.5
